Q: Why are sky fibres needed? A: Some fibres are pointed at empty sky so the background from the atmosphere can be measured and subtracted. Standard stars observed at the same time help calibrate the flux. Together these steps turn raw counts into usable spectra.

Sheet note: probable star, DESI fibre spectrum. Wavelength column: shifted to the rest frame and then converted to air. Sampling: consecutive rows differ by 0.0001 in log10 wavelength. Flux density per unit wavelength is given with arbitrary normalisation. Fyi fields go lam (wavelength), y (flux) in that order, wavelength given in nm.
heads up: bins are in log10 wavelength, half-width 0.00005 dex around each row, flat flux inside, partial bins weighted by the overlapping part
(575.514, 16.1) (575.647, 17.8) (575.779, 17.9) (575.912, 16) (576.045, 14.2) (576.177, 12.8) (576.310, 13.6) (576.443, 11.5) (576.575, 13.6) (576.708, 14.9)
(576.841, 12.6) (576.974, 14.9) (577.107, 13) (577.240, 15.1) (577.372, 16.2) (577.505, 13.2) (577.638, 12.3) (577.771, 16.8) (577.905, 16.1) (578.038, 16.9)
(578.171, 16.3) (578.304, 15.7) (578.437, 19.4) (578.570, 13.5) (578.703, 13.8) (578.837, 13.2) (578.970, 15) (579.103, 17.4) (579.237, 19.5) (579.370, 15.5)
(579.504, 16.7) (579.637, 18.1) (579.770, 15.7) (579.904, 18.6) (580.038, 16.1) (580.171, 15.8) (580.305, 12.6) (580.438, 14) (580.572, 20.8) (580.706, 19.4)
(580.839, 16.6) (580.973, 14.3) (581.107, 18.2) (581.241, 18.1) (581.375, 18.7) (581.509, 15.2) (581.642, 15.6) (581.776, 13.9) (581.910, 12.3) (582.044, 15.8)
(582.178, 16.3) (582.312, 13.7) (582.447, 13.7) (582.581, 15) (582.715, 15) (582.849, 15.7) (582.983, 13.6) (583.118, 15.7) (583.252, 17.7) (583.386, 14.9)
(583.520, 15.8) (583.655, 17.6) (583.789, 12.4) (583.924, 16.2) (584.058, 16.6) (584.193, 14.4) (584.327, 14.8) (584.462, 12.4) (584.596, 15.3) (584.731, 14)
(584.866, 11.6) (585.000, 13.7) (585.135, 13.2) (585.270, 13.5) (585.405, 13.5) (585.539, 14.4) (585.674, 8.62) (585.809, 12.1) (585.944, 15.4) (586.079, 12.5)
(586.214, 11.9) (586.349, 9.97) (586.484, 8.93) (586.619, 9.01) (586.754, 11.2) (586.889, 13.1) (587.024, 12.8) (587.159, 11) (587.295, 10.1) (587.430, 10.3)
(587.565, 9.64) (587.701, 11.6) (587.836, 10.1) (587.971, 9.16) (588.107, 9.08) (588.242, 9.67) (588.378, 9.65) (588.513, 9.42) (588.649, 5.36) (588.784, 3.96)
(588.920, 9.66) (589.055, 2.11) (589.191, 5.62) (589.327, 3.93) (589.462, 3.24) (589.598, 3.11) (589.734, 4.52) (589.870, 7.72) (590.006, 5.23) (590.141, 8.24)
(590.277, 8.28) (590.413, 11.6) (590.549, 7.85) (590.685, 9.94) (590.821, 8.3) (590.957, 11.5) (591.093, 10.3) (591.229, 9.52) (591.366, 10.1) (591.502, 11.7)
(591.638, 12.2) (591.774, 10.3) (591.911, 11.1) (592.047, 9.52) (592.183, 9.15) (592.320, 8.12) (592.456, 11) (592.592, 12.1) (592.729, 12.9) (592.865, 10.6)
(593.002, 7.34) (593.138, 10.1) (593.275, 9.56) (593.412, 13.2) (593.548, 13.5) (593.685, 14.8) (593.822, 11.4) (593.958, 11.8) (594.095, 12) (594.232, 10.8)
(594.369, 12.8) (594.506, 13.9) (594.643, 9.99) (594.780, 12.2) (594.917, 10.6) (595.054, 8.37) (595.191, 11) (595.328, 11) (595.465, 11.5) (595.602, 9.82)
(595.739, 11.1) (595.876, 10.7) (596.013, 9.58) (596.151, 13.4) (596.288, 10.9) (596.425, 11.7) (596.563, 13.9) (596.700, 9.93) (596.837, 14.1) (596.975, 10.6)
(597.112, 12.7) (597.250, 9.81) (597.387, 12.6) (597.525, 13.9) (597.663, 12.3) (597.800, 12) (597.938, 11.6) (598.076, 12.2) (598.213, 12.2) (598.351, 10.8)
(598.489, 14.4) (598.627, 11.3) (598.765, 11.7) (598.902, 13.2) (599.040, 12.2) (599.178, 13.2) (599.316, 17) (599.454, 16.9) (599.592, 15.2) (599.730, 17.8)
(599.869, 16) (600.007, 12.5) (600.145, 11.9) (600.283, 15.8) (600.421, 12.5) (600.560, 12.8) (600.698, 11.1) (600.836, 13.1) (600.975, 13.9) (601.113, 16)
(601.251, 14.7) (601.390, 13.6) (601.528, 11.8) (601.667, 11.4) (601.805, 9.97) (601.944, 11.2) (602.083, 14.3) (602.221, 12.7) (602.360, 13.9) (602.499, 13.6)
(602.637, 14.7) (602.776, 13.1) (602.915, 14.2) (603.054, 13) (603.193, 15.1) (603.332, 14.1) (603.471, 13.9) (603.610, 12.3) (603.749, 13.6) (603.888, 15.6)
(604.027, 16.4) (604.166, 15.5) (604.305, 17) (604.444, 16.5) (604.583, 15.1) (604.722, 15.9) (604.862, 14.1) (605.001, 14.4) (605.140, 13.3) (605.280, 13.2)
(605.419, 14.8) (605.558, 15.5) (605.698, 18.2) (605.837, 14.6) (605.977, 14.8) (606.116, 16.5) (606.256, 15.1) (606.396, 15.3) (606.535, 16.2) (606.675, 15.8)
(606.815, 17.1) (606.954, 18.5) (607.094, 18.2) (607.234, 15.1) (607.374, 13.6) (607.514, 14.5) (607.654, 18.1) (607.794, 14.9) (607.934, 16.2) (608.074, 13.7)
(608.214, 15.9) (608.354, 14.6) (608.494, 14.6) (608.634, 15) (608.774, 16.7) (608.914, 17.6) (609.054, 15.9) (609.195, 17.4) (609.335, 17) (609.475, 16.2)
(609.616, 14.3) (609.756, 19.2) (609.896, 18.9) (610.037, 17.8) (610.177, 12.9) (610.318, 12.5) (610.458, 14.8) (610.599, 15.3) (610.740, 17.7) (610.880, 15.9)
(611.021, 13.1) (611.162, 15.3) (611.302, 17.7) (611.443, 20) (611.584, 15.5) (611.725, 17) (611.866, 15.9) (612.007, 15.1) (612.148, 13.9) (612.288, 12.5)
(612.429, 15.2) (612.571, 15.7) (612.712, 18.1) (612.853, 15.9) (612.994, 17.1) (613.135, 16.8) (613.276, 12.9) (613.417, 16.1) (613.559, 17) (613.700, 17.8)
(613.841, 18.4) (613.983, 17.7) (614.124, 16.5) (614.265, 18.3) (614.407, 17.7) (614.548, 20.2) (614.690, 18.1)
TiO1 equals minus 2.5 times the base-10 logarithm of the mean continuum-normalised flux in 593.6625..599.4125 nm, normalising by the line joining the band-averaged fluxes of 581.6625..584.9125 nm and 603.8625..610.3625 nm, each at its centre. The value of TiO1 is 0.273 mag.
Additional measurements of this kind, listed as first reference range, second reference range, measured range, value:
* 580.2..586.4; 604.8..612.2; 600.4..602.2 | 0.206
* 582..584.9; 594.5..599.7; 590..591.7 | 0.345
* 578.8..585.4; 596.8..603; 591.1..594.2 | 0.271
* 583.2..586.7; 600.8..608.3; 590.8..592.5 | 0.328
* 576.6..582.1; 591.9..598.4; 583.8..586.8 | 0.103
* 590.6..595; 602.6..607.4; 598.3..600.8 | -0.032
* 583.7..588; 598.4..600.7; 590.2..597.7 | 0.198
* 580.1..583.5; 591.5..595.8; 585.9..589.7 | 0.452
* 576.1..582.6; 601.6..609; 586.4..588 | 0.397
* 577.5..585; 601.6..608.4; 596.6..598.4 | 0.251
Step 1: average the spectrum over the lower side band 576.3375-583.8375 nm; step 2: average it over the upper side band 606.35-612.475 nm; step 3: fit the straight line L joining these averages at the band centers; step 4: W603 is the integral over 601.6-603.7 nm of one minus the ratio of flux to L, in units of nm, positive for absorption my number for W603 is 0.35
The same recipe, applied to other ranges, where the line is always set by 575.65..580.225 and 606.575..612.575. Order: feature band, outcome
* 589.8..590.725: 0.43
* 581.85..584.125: 0.04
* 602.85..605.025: 0.14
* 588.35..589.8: 0.95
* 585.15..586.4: 0.24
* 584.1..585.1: 0.11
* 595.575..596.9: 0.35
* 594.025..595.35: 0.37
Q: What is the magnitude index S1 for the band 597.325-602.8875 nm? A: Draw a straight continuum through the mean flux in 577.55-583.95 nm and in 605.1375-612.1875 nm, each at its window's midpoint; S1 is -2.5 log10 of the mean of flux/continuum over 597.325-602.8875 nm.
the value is 0.192 mag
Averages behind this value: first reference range 15.8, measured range 13.3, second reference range 15.9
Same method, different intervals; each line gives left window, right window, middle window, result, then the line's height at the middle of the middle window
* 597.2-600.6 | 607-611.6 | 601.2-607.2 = 0.00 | 14.7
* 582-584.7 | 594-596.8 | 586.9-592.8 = 0.41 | 13.1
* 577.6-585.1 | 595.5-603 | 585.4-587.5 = 0.28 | 14.8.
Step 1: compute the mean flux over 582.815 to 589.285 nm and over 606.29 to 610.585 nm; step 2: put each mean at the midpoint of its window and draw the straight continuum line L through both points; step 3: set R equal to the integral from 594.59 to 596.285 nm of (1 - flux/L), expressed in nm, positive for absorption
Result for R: 0.34 nm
